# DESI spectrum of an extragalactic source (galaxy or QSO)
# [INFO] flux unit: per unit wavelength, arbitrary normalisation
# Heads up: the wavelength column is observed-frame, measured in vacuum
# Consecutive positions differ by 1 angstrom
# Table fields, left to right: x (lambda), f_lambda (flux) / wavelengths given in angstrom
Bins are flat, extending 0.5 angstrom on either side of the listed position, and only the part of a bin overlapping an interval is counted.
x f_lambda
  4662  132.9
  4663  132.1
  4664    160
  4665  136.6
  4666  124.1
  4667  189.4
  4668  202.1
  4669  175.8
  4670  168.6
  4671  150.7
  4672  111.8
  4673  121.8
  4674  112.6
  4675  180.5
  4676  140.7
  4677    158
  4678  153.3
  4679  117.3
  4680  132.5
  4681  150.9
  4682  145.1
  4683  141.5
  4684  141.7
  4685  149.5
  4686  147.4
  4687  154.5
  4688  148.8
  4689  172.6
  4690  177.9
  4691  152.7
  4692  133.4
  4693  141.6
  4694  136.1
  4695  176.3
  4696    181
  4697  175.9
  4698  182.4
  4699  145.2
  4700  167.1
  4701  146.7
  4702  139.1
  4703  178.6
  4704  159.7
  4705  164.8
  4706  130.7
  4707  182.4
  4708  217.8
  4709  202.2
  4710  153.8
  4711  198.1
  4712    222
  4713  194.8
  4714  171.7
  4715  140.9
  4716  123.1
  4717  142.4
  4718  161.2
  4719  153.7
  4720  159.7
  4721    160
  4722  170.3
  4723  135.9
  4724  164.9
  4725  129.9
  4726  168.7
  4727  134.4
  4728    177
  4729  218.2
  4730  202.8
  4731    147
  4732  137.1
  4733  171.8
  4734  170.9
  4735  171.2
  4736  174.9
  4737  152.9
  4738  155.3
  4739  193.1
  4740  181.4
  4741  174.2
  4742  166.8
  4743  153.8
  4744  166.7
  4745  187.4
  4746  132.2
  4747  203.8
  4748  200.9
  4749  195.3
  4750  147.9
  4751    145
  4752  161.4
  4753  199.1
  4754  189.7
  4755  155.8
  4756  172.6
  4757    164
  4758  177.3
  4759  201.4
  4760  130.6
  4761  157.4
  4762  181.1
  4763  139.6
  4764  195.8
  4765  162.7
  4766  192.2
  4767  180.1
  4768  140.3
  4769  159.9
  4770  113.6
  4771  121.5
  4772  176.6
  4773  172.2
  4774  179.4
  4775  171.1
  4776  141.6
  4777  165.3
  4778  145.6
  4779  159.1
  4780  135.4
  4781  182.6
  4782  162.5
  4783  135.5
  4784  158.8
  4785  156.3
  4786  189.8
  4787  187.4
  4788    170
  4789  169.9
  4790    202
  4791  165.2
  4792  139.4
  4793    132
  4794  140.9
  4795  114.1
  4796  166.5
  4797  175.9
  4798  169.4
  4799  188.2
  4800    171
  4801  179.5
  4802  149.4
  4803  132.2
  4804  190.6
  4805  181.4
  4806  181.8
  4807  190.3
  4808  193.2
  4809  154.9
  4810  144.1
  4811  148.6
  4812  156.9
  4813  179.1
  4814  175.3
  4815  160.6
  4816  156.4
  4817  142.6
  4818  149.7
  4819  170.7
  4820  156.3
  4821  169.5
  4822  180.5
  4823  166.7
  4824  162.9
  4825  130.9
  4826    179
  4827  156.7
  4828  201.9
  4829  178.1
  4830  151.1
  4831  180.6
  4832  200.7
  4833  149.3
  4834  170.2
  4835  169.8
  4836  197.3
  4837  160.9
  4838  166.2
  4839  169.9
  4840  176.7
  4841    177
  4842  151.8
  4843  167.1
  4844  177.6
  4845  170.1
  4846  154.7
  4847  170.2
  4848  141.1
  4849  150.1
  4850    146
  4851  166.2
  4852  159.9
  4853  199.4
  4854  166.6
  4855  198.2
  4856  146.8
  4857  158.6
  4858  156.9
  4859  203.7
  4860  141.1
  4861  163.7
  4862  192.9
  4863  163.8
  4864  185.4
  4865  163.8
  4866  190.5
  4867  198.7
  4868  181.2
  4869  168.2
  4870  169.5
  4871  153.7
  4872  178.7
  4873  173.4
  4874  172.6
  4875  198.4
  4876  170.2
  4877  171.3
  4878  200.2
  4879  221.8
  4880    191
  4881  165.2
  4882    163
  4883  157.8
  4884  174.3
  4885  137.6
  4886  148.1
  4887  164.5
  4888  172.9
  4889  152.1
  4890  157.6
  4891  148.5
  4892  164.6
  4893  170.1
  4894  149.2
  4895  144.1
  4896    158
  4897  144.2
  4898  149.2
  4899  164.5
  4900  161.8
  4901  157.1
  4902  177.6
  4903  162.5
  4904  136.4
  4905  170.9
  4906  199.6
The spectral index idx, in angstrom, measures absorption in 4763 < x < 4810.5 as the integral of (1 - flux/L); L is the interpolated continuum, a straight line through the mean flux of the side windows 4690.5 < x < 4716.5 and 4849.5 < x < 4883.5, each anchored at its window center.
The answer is 2.0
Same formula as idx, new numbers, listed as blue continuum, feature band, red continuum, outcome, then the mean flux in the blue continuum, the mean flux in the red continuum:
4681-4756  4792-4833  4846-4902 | 0.4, 165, 168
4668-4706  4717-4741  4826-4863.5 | -1.2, 153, 169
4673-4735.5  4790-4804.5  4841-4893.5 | 0.5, 160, 170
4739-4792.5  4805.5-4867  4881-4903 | -2.4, 167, 158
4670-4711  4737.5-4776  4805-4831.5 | -1.7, 155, 166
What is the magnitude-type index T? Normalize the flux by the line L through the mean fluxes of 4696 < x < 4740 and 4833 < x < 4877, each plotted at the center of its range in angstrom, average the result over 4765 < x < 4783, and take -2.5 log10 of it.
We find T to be 0.07 mag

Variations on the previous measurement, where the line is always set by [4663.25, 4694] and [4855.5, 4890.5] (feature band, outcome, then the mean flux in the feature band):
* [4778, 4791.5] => -0.03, 166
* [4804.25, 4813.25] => -0.04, 170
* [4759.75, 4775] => -0.01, 161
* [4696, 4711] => -0.11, 169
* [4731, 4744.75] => -0.07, 167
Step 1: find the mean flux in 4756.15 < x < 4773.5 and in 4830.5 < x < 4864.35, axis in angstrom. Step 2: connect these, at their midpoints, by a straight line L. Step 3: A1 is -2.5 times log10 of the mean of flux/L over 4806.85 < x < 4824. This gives 0.019 mag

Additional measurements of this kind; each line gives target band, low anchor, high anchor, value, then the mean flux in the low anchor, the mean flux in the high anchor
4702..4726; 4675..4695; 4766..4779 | -0.10 mag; 149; 157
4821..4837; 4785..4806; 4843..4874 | -0.02 mag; 166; 170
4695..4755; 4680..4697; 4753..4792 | -0.07 mag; 153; 165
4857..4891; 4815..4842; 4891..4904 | -0.07 mag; 168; 157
